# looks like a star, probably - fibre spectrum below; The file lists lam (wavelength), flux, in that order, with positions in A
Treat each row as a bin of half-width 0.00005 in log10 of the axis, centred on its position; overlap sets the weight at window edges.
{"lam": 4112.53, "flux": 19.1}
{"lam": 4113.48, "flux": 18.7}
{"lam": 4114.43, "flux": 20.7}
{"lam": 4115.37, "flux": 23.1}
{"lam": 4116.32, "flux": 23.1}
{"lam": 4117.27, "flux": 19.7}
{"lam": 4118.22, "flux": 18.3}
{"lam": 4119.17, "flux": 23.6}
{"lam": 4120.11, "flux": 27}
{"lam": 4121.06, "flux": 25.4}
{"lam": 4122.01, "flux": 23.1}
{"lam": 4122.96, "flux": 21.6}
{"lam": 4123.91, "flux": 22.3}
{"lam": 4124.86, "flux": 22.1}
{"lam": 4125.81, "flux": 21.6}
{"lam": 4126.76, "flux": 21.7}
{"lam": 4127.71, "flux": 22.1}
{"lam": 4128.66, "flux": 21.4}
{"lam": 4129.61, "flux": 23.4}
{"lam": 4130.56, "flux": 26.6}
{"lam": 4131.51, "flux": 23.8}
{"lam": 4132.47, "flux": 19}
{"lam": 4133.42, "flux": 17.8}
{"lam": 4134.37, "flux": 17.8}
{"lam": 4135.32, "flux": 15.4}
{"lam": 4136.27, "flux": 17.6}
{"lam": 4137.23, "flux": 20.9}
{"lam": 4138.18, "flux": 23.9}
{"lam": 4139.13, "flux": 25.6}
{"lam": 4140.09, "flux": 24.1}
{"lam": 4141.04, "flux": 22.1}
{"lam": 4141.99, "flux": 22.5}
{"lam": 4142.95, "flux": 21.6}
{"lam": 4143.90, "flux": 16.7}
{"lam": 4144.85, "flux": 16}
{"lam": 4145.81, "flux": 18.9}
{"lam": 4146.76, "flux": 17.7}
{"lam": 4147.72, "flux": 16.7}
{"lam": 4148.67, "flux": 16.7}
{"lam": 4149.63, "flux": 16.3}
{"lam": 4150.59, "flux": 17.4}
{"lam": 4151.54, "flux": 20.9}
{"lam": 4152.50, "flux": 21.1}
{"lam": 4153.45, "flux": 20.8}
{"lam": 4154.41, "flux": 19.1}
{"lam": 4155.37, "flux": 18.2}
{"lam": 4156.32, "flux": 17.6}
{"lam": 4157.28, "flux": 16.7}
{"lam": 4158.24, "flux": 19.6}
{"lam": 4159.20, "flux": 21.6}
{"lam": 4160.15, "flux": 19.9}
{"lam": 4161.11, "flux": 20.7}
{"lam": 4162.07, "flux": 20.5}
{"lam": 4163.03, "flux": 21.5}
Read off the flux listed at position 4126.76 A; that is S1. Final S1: 21.7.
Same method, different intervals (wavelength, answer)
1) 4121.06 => 25.4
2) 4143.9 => 16.7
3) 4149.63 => 16.3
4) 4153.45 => 20.8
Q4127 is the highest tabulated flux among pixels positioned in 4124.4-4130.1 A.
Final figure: 23.4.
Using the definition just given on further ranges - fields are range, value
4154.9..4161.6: 21.6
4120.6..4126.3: 25.4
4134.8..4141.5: 25.6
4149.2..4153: 21.1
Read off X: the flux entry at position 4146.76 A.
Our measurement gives 17.7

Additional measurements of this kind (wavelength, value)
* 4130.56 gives 26.6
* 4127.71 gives 22.1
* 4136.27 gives 17.6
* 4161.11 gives 20.7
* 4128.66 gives 21.4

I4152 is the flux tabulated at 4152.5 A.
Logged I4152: 21.1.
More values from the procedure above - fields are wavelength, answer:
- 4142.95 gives 21.6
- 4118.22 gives 18.3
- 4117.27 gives 19.7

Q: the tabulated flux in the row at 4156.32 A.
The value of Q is 17.6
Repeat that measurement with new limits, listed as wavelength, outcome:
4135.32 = 15.4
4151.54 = 20.9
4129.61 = 23.4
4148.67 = 16.7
